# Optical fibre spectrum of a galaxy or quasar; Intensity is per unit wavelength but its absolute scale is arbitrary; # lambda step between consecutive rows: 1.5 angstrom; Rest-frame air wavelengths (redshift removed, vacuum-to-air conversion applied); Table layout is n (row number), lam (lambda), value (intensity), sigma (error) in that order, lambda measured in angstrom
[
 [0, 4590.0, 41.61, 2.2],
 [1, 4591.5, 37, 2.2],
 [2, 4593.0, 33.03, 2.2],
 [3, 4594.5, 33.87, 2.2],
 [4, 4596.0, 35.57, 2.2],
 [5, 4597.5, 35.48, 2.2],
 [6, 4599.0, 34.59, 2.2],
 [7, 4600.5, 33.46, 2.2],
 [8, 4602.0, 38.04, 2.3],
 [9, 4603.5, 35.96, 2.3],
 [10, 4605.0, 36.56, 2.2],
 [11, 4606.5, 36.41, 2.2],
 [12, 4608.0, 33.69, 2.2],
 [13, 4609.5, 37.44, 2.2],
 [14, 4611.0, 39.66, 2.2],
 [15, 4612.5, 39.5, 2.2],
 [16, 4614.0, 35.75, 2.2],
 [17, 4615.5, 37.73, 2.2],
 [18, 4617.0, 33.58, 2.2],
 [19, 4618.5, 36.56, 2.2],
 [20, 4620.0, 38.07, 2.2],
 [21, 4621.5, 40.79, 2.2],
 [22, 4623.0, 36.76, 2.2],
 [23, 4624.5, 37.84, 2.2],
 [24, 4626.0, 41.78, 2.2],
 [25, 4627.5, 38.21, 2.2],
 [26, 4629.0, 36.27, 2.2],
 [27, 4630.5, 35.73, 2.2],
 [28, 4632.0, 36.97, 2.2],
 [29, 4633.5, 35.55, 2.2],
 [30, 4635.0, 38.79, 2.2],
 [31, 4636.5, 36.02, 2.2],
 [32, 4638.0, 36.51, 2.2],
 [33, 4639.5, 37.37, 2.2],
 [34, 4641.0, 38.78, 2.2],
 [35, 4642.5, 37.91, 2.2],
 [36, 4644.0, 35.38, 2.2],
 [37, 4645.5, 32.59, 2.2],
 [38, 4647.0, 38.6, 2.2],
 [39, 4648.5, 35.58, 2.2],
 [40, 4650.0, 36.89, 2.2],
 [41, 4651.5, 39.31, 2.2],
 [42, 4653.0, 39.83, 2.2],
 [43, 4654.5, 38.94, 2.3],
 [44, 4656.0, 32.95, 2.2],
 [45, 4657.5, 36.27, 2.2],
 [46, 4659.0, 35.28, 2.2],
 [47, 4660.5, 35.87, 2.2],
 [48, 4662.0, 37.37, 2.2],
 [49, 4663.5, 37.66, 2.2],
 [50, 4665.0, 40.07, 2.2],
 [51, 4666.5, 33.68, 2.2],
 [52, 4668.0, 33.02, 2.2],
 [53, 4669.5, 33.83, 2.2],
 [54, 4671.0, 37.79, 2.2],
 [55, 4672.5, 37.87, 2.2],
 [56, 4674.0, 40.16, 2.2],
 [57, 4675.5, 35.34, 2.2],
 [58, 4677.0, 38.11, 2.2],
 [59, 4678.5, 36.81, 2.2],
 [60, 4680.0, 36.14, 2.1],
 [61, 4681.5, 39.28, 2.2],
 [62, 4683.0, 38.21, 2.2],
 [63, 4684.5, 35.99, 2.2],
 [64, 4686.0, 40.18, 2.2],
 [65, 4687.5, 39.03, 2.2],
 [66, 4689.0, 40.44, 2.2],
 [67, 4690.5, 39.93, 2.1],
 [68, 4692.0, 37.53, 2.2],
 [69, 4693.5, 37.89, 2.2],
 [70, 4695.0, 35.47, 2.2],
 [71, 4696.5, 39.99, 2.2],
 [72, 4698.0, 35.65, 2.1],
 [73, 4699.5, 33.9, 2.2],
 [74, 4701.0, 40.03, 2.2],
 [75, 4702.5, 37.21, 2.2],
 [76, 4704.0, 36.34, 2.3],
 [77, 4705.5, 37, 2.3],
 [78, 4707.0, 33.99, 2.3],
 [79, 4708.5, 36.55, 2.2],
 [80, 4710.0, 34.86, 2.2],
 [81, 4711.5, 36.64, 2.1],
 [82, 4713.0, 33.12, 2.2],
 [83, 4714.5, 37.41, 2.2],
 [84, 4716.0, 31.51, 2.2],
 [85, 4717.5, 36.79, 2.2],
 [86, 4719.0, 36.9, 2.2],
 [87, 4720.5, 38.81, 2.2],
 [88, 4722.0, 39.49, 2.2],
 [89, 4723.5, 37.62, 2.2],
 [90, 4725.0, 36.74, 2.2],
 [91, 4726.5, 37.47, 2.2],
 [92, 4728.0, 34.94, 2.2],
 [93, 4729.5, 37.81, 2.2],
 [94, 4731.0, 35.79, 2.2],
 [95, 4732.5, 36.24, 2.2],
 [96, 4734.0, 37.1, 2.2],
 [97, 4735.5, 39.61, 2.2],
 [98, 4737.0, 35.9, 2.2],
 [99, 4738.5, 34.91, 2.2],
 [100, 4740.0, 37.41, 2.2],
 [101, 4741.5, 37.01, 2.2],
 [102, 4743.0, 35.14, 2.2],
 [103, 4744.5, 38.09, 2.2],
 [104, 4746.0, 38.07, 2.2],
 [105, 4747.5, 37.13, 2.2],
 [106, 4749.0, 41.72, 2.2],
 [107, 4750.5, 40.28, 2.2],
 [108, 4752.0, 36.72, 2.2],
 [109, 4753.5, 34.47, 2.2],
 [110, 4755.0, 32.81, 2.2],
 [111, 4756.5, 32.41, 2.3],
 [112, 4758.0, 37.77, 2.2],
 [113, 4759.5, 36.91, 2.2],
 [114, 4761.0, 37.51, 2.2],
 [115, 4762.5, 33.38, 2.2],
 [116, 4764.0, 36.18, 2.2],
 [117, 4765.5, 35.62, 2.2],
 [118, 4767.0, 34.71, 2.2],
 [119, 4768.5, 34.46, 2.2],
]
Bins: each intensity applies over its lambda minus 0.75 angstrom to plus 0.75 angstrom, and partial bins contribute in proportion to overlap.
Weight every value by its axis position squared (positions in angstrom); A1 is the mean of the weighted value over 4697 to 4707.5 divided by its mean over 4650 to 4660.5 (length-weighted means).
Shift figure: 1.0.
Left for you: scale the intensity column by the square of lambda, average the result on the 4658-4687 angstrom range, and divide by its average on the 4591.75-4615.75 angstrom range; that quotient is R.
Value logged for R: 1.06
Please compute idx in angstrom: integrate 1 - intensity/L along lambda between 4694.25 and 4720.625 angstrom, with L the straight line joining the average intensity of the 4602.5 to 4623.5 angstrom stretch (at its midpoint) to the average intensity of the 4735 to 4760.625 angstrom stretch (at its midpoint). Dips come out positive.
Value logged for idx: 0.5 angstrom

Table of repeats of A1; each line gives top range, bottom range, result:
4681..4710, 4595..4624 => 1.06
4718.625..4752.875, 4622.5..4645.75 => 1.05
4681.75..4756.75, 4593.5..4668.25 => 1.04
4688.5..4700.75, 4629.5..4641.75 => 1.04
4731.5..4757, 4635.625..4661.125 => 1.04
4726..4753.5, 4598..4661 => 1.06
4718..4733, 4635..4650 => 1.05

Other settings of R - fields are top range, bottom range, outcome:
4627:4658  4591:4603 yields 1.07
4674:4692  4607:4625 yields 1.05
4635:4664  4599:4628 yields 1.01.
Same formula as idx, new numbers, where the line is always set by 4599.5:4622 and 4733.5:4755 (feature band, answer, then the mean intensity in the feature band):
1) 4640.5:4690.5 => -0.23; 37.2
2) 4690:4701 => -0.07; 37.3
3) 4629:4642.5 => -0.03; 37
